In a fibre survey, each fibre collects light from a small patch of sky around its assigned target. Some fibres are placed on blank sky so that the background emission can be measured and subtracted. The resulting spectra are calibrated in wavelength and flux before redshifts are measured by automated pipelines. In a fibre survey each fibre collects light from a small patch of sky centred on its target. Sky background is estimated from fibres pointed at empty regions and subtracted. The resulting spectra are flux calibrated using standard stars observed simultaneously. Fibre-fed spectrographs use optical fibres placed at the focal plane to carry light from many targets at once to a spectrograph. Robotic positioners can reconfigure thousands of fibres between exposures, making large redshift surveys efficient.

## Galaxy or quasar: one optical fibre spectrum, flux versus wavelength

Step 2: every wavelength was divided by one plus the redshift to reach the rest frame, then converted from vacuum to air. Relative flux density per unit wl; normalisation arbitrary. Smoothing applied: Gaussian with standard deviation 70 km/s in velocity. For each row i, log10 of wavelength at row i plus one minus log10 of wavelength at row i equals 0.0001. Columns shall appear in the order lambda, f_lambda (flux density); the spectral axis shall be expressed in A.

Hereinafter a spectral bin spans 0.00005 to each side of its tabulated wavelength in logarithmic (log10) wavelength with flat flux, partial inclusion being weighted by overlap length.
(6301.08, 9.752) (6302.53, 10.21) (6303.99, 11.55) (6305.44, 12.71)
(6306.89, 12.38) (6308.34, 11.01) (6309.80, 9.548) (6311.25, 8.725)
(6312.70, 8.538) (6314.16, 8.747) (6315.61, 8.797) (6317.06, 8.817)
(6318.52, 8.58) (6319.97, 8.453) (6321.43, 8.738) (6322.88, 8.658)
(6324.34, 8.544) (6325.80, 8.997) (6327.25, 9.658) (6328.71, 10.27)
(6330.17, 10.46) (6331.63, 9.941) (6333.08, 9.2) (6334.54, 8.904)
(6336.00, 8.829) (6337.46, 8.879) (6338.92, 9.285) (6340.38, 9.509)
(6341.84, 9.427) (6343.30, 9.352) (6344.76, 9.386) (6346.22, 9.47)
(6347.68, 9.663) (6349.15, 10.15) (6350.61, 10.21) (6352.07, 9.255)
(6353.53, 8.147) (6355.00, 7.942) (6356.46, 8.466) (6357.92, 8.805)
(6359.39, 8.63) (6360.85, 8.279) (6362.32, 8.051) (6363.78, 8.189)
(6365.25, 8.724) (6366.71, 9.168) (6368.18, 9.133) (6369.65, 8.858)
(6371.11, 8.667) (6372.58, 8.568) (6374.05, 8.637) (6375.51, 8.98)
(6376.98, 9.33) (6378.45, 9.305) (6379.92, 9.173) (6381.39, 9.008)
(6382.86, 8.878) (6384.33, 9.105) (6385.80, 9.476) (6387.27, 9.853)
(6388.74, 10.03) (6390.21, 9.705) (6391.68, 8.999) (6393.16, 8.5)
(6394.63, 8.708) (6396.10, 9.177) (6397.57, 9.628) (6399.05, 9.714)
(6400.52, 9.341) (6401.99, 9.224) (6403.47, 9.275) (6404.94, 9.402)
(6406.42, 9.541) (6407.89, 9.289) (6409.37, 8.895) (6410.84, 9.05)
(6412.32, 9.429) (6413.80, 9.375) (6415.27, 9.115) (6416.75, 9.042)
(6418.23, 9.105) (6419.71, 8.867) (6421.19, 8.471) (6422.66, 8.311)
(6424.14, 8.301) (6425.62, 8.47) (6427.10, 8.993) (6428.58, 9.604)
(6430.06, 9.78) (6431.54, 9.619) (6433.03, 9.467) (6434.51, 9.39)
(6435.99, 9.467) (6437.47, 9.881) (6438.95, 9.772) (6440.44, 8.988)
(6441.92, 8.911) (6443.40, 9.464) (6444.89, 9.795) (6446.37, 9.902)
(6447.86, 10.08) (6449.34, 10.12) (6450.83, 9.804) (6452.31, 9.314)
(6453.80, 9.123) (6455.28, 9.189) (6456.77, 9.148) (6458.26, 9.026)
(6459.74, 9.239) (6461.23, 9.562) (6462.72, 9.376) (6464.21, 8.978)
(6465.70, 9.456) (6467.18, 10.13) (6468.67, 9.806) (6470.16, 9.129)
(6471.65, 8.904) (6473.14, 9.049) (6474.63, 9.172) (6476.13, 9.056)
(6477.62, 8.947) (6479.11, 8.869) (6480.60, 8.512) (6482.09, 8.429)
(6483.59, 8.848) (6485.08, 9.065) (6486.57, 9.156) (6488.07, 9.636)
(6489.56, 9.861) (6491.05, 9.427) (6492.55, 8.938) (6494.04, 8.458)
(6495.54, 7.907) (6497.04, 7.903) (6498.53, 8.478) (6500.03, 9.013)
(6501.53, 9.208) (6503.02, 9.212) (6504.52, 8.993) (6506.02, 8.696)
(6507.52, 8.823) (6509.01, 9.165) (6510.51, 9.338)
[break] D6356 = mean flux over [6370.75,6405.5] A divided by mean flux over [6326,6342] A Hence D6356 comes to 1.0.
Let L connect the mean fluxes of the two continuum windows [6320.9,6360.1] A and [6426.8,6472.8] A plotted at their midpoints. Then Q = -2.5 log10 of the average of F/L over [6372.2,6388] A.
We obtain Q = 0.02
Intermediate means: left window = 9.22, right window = 9.47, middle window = 9.13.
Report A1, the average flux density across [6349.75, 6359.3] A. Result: 8.81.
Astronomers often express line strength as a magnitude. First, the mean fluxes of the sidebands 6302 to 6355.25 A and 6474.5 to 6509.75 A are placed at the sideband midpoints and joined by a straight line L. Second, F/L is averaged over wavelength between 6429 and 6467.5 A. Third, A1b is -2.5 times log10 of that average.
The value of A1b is -0.05 mag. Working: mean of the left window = 9.49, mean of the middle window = 9.49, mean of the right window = 8.9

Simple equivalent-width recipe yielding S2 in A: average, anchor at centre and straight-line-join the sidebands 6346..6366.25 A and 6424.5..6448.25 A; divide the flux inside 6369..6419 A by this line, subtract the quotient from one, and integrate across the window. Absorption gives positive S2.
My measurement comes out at -0.34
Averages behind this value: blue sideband 8.84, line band 9.19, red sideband 9.44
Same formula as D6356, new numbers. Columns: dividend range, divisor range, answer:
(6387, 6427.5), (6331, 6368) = 1.01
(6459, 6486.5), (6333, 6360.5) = 1.00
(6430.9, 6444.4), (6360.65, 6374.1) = 1.09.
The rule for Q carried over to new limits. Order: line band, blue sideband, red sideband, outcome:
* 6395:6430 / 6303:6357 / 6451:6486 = 0.02 mag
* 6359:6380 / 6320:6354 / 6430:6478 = 0.07 mag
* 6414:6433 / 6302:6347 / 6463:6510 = 0.03 mag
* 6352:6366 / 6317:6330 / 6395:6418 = 0.09 mag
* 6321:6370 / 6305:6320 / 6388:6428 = 0.04 mag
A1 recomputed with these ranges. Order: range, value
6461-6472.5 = 9.41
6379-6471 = 9.31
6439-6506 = 9.17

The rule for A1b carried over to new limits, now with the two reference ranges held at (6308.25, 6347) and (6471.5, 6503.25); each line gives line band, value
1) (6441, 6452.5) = -0.08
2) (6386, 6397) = -0.03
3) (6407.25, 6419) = -0.01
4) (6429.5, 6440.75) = -0.07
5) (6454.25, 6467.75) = -0.05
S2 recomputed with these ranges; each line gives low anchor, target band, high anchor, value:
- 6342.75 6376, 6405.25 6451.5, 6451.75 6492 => -1.1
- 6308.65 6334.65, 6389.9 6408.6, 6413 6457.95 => 0.0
